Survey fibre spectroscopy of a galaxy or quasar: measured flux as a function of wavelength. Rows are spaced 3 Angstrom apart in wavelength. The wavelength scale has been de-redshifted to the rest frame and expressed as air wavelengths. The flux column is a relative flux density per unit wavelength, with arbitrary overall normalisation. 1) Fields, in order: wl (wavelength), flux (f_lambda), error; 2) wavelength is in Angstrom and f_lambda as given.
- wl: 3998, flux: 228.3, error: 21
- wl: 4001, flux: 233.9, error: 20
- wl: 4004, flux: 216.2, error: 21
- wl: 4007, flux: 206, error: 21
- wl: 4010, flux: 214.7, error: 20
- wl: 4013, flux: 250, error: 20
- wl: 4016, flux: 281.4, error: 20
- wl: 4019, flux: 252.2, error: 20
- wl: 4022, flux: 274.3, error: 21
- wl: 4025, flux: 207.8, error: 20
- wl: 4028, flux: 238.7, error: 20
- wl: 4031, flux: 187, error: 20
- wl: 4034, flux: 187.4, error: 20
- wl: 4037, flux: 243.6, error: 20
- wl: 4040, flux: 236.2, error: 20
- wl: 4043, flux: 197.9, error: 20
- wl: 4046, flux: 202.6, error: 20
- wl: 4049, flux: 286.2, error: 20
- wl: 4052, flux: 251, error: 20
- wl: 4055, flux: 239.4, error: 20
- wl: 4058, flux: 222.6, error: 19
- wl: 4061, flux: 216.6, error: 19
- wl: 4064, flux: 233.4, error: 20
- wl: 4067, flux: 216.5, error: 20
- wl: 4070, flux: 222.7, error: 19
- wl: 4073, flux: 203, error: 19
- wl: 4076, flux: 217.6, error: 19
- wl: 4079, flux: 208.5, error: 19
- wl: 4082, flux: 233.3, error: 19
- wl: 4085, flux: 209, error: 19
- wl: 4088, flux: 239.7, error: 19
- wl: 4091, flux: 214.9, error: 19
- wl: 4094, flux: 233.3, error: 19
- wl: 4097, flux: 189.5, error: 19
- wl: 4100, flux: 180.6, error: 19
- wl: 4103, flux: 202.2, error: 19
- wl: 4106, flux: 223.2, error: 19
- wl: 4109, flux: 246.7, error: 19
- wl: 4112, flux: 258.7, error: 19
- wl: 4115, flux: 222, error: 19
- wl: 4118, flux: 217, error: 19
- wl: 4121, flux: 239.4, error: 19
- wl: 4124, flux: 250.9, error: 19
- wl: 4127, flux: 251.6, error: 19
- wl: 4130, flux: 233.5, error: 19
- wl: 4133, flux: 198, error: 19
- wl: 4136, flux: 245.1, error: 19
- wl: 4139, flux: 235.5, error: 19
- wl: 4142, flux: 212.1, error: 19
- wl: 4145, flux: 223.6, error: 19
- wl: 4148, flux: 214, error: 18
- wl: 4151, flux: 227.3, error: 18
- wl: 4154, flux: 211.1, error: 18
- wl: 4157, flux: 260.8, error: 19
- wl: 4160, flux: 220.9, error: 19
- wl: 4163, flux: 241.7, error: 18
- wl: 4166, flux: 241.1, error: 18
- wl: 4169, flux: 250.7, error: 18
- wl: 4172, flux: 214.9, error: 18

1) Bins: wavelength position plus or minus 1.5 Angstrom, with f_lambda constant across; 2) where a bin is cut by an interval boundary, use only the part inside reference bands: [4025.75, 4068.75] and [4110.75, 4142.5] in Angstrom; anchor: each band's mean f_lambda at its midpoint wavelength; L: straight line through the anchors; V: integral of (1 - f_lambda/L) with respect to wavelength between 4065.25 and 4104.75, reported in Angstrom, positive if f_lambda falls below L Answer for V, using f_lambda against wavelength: 2.7 Angstrom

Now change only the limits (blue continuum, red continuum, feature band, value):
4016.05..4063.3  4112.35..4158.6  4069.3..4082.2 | 0.9 Angstrom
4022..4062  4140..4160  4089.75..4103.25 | 1.3 Angstrom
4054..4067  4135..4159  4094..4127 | 0.4 Angstrom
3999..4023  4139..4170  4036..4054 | 0.1 Angstrom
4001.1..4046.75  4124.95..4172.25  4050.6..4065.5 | -0.3 Angstrom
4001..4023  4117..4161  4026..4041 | 1.3 Angstrom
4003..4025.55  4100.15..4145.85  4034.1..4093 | 2.4 Angstrom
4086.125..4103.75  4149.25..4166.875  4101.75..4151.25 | -1.8 Angstrom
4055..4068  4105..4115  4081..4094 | 0.5 Angstrom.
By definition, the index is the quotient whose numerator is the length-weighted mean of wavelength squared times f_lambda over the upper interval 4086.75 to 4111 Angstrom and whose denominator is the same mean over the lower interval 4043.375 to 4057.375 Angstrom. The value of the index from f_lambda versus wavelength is 0.93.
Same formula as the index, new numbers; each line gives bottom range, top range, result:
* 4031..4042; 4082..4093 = 1.06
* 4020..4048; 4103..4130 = 1.11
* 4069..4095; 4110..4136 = 1.09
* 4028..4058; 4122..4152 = 1.06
